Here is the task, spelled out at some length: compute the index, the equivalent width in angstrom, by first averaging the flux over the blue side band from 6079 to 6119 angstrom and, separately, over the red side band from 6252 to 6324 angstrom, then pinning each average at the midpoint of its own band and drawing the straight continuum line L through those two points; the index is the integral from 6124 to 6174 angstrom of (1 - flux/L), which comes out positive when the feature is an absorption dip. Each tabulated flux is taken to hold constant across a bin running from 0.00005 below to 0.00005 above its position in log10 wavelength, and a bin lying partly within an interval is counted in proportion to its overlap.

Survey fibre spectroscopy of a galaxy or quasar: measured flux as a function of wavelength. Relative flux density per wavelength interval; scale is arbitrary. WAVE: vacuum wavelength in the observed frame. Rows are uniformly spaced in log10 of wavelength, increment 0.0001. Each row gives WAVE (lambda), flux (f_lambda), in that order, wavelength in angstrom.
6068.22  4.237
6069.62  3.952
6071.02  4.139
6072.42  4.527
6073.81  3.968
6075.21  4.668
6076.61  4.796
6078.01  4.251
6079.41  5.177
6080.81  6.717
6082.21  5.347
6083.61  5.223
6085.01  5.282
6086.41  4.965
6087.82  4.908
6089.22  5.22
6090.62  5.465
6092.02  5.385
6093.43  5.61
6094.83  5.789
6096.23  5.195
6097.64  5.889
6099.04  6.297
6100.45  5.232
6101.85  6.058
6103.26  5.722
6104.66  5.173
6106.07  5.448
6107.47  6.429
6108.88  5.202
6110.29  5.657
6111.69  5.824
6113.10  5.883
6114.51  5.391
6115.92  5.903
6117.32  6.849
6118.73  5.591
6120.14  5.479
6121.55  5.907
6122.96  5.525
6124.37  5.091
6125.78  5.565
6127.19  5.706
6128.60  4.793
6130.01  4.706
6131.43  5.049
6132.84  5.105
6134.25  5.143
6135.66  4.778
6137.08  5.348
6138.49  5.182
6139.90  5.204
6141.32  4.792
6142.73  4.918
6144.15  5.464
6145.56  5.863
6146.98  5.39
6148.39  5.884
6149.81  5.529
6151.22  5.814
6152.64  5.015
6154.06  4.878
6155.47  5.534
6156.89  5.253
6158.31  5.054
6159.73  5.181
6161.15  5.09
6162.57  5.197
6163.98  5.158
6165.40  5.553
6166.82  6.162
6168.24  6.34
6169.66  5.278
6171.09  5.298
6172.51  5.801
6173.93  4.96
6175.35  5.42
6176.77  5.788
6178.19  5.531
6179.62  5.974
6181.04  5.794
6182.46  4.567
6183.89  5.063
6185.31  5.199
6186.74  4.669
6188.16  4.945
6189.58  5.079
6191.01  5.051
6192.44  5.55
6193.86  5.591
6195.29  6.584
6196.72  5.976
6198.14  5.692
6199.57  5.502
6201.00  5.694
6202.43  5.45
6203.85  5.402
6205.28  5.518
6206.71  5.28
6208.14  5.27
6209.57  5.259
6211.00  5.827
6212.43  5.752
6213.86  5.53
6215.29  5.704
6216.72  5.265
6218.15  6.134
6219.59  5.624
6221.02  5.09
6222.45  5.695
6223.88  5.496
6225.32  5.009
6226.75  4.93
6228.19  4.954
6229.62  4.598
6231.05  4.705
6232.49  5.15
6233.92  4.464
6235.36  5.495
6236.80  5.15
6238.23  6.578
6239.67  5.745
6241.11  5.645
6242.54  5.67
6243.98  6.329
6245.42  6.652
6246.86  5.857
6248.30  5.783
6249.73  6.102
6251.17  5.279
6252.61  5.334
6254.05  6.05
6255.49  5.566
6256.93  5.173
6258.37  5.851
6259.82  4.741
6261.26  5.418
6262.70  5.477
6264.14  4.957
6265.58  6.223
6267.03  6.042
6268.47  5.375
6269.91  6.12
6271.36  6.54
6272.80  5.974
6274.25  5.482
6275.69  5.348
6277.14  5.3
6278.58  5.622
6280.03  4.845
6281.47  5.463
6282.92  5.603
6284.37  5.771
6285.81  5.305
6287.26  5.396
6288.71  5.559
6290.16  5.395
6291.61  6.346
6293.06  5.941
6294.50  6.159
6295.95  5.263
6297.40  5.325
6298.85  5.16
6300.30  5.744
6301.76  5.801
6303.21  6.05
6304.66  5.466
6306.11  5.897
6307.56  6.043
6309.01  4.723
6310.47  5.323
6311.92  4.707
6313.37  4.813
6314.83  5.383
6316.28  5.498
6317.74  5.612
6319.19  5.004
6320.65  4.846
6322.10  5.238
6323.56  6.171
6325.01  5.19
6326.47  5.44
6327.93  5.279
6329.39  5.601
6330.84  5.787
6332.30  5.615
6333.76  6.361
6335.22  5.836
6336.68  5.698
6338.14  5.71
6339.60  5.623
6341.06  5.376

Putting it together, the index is 2.5 angstrom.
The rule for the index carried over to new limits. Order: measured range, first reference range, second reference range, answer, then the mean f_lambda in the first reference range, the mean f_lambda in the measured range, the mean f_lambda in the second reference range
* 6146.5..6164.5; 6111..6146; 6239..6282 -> 0.5 angstrom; 5.4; 5.31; 5.67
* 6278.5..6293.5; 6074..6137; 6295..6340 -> -0.2 angstrom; 5.43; 5.56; 5.49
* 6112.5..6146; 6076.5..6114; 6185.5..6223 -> 0.7 angstrom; 5.5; 5.38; 5.5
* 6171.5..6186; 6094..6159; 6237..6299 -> 0.4 angstrom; 5.47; 5.41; 5.67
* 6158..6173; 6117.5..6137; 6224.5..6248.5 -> -0.3 angstrom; 5.31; 5.47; 5.45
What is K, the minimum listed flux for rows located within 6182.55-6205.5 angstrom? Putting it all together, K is 4.669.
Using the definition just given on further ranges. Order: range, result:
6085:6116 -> 4.908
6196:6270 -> 4.464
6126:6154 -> 4.706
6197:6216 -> 5.259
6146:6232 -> 4.567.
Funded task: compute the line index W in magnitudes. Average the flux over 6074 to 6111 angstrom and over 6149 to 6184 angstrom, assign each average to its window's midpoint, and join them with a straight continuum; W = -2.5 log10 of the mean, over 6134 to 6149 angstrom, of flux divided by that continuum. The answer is 0.029 mag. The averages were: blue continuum 5.41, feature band 5.27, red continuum 5.42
